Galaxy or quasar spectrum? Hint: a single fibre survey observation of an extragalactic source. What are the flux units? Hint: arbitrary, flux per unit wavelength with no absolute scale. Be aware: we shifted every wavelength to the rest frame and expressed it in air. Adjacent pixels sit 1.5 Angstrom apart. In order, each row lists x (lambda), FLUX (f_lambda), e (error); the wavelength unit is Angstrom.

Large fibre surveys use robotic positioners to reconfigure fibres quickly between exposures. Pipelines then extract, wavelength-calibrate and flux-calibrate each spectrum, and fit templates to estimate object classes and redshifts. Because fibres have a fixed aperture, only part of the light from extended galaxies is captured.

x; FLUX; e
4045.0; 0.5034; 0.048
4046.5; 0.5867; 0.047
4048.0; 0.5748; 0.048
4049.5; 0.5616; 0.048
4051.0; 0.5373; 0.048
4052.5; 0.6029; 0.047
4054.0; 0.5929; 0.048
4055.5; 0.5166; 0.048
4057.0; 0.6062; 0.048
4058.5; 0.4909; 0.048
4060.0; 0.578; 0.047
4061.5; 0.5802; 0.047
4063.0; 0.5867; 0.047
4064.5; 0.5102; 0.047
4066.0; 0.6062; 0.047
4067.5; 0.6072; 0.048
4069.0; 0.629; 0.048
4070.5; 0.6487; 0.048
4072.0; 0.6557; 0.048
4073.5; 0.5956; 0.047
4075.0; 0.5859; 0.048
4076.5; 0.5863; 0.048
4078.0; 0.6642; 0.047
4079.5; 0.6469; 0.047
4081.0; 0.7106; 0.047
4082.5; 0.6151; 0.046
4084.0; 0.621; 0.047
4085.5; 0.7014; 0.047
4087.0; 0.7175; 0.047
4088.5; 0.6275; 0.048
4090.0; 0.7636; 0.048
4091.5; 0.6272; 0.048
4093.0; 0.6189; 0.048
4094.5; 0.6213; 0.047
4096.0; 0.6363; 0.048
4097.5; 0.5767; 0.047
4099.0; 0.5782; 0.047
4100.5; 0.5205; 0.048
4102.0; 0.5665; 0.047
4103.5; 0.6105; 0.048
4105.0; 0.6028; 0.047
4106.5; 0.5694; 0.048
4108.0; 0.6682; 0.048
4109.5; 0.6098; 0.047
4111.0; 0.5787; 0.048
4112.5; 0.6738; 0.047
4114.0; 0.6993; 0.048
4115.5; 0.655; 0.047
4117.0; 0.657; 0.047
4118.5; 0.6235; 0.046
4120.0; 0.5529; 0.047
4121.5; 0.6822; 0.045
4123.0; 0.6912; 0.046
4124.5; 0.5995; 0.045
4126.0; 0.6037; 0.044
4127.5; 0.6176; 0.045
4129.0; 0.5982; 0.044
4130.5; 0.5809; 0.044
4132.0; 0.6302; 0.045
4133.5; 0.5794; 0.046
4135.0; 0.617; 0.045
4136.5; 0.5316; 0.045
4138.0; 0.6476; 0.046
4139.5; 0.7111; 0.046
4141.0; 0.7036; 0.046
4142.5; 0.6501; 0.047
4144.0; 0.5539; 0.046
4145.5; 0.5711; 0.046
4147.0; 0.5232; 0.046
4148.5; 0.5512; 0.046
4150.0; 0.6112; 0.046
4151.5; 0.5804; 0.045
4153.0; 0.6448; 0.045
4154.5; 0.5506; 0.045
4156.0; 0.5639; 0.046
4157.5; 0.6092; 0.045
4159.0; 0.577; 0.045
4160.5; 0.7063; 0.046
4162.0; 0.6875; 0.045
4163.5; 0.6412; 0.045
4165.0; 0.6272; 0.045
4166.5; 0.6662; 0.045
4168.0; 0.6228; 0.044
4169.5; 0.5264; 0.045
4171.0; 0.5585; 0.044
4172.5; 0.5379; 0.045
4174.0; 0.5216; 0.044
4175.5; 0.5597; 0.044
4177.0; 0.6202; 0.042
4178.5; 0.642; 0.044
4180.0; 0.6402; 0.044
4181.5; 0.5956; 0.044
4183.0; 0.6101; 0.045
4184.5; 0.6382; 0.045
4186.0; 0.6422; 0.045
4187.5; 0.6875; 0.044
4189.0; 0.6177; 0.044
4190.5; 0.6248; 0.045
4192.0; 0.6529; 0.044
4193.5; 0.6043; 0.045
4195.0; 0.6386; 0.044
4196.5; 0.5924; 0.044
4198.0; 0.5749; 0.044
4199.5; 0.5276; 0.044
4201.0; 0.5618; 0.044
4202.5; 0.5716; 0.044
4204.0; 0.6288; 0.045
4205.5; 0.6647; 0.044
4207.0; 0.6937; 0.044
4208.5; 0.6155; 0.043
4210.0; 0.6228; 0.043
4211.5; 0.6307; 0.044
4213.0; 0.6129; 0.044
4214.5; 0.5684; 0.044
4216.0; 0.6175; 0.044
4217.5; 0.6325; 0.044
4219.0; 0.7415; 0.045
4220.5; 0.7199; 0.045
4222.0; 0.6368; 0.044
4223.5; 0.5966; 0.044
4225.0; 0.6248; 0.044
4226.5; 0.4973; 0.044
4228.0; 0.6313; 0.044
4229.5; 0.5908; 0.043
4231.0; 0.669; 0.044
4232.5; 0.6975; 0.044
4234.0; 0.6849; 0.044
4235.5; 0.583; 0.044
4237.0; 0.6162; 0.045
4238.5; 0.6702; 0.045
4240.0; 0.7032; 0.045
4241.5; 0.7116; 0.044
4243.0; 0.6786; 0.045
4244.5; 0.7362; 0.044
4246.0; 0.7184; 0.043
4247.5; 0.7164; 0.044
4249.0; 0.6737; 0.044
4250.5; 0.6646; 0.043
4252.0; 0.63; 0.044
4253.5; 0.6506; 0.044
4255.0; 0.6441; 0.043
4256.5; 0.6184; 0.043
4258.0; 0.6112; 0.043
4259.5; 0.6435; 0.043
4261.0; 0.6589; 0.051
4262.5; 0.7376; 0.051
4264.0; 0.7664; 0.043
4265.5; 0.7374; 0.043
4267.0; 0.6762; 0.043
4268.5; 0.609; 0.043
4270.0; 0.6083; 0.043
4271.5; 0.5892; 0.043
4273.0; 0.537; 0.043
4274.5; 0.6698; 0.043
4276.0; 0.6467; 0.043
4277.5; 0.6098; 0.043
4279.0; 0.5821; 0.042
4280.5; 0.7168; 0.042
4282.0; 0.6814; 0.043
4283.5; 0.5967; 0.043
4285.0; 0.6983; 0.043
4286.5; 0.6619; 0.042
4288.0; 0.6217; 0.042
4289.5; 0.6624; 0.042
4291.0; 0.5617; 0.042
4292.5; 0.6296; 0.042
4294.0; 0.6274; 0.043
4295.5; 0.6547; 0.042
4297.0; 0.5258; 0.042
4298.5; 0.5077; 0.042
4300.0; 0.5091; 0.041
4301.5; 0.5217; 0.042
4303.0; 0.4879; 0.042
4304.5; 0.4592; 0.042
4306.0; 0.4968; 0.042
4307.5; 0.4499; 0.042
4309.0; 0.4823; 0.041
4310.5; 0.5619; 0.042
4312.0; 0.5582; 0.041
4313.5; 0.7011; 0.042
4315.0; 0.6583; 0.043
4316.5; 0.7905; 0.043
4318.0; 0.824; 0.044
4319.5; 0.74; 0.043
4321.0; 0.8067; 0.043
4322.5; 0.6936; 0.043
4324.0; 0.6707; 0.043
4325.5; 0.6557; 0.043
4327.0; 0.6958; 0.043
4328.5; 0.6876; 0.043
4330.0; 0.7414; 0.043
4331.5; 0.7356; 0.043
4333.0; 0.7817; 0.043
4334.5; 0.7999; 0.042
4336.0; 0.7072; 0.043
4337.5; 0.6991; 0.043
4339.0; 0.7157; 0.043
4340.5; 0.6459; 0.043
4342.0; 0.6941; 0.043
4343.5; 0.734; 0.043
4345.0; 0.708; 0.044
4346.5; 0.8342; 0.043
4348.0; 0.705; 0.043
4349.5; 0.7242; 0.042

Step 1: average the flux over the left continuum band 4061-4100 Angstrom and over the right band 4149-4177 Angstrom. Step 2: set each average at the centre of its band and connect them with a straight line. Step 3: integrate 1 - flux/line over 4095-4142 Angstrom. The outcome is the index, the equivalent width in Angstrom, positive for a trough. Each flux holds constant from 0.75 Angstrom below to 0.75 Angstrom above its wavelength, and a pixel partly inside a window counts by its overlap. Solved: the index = -0.3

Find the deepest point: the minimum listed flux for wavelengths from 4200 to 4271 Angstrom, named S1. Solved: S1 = 0.4973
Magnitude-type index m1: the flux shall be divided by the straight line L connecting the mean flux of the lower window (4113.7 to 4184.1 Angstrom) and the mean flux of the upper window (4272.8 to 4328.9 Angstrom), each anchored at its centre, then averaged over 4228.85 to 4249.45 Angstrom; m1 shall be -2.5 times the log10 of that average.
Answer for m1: -0.097 mag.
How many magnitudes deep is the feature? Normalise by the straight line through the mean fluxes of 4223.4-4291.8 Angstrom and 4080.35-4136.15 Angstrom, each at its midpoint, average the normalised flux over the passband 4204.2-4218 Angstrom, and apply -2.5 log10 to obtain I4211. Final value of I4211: 0.02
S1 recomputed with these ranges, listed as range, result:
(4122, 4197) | 0.5216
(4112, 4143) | 0.5316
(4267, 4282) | 0.537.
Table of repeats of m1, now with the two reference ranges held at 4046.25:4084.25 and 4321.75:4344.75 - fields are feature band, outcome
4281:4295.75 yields 0.08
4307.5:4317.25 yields 0.15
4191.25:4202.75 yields 0.11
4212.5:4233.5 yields 0.05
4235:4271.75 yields 0.01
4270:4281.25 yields 0.11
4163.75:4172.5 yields 0.07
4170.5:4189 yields 0.07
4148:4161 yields 0.06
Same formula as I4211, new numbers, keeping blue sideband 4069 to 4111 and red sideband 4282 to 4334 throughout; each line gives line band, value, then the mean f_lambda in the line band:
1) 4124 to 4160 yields 0.05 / 0.601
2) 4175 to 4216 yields 0.02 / 0.617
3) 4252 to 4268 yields -0.07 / 0.671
